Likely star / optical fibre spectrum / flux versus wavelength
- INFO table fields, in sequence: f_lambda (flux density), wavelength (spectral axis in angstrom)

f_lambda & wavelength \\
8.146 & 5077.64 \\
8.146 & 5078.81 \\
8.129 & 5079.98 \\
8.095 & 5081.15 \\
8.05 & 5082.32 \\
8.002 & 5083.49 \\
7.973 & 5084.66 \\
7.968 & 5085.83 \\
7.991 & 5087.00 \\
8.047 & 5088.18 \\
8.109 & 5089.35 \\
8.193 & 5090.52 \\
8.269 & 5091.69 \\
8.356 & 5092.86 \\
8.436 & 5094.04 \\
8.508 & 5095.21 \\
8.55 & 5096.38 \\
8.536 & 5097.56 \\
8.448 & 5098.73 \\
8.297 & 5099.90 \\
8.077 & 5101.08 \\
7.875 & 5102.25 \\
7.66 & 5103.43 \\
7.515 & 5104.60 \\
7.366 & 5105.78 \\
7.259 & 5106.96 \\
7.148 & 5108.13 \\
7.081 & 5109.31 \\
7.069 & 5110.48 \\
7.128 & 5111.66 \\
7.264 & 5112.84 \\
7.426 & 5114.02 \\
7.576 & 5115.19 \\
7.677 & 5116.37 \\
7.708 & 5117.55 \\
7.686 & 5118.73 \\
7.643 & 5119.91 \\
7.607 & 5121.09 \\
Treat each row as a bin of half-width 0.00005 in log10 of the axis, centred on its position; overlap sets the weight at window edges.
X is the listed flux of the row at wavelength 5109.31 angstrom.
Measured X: 7.081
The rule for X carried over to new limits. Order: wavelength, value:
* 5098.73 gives 8.448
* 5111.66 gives 7.128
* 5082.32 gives 8.05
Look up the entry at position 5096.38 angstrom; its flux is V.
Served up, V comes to 8.55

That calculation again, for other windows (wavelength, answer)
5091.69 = 8.269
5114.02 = 7.426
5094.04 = 8.436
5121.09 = 7.607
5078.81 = 8.146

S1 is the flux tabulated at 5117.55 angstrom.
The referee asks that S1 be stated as 7.708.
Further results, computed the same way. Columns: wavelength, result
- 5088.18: 8.047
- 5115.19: 7.576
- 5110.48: 7.069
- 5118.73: 7.686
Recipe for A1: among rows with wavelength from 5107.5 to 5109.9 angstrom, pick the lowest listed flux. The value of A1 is 7.081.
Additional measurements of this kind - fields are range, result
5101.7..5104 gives 7.66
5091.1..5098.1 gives 8.269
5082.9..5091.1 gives 7.968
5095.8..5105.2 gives 7.515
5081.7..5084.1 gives 8.002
